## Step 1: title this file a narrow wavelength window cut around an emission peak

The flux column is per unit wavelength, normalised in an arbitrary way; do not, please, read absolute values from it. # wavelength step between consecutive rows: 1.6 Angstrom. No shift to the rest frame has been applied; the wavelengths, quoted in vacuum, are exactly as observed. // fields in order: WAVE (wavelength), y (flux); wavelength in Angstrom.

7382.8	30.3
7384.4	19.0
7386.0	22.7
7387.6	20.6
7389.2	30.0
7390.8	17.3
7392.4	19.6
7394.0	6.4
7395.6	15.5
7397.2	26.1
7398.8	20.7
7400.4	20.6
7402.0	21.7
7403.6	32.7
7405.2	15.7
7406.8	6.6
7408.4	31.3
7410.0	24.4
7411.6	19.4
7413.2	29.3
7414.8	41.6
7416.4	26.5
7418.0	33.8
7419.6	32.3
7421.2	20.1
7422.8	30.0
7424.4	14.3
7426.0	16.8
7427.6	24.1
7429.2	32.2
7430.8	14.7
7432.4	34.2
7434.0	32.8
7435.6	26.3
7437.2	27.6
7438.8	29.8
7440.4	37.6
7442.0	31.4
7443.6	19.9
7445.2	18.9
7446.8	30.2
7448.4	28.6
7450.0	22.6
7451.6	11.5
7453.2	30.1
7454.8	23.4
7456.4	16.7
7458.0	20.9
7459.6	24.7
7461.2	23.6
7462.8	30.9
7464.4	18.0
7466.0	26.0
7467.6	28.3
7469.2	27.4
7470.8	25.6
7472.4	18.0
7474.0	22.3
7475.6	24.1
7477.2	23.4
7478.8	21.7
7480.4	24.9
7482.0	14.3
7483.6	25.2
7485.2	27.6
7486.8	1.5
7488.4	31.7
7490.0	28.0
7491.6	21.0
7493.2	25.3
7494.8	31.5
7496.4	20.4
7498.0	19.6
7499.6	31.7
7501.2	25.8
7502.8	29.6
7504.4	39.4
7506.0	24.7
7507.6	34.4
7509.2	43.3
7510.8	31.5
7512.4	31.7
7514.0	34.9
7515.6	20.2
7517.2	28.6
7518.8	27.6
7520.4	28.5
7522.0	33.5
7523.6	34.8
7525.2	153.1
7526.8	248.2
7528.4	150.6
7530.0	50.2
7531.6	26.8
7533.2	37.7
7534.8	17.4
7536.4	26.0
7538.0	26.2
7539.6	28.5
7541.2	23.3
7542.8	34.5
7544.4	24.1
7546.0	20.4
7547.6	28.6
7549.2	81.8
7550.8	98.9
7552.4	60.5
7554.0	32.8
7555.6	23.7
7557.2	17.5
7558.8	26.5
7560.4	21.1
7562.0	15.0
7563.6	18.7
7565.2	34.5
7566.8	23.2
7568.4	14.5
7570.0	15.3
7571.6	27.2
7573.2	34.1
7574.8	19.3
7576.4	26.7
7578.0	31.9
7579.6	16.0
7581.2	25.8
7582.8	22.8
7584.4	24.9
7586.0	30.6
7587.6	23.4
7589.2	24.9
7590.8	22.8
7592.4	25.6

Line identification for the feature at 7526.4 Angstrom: H-alpha 6563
